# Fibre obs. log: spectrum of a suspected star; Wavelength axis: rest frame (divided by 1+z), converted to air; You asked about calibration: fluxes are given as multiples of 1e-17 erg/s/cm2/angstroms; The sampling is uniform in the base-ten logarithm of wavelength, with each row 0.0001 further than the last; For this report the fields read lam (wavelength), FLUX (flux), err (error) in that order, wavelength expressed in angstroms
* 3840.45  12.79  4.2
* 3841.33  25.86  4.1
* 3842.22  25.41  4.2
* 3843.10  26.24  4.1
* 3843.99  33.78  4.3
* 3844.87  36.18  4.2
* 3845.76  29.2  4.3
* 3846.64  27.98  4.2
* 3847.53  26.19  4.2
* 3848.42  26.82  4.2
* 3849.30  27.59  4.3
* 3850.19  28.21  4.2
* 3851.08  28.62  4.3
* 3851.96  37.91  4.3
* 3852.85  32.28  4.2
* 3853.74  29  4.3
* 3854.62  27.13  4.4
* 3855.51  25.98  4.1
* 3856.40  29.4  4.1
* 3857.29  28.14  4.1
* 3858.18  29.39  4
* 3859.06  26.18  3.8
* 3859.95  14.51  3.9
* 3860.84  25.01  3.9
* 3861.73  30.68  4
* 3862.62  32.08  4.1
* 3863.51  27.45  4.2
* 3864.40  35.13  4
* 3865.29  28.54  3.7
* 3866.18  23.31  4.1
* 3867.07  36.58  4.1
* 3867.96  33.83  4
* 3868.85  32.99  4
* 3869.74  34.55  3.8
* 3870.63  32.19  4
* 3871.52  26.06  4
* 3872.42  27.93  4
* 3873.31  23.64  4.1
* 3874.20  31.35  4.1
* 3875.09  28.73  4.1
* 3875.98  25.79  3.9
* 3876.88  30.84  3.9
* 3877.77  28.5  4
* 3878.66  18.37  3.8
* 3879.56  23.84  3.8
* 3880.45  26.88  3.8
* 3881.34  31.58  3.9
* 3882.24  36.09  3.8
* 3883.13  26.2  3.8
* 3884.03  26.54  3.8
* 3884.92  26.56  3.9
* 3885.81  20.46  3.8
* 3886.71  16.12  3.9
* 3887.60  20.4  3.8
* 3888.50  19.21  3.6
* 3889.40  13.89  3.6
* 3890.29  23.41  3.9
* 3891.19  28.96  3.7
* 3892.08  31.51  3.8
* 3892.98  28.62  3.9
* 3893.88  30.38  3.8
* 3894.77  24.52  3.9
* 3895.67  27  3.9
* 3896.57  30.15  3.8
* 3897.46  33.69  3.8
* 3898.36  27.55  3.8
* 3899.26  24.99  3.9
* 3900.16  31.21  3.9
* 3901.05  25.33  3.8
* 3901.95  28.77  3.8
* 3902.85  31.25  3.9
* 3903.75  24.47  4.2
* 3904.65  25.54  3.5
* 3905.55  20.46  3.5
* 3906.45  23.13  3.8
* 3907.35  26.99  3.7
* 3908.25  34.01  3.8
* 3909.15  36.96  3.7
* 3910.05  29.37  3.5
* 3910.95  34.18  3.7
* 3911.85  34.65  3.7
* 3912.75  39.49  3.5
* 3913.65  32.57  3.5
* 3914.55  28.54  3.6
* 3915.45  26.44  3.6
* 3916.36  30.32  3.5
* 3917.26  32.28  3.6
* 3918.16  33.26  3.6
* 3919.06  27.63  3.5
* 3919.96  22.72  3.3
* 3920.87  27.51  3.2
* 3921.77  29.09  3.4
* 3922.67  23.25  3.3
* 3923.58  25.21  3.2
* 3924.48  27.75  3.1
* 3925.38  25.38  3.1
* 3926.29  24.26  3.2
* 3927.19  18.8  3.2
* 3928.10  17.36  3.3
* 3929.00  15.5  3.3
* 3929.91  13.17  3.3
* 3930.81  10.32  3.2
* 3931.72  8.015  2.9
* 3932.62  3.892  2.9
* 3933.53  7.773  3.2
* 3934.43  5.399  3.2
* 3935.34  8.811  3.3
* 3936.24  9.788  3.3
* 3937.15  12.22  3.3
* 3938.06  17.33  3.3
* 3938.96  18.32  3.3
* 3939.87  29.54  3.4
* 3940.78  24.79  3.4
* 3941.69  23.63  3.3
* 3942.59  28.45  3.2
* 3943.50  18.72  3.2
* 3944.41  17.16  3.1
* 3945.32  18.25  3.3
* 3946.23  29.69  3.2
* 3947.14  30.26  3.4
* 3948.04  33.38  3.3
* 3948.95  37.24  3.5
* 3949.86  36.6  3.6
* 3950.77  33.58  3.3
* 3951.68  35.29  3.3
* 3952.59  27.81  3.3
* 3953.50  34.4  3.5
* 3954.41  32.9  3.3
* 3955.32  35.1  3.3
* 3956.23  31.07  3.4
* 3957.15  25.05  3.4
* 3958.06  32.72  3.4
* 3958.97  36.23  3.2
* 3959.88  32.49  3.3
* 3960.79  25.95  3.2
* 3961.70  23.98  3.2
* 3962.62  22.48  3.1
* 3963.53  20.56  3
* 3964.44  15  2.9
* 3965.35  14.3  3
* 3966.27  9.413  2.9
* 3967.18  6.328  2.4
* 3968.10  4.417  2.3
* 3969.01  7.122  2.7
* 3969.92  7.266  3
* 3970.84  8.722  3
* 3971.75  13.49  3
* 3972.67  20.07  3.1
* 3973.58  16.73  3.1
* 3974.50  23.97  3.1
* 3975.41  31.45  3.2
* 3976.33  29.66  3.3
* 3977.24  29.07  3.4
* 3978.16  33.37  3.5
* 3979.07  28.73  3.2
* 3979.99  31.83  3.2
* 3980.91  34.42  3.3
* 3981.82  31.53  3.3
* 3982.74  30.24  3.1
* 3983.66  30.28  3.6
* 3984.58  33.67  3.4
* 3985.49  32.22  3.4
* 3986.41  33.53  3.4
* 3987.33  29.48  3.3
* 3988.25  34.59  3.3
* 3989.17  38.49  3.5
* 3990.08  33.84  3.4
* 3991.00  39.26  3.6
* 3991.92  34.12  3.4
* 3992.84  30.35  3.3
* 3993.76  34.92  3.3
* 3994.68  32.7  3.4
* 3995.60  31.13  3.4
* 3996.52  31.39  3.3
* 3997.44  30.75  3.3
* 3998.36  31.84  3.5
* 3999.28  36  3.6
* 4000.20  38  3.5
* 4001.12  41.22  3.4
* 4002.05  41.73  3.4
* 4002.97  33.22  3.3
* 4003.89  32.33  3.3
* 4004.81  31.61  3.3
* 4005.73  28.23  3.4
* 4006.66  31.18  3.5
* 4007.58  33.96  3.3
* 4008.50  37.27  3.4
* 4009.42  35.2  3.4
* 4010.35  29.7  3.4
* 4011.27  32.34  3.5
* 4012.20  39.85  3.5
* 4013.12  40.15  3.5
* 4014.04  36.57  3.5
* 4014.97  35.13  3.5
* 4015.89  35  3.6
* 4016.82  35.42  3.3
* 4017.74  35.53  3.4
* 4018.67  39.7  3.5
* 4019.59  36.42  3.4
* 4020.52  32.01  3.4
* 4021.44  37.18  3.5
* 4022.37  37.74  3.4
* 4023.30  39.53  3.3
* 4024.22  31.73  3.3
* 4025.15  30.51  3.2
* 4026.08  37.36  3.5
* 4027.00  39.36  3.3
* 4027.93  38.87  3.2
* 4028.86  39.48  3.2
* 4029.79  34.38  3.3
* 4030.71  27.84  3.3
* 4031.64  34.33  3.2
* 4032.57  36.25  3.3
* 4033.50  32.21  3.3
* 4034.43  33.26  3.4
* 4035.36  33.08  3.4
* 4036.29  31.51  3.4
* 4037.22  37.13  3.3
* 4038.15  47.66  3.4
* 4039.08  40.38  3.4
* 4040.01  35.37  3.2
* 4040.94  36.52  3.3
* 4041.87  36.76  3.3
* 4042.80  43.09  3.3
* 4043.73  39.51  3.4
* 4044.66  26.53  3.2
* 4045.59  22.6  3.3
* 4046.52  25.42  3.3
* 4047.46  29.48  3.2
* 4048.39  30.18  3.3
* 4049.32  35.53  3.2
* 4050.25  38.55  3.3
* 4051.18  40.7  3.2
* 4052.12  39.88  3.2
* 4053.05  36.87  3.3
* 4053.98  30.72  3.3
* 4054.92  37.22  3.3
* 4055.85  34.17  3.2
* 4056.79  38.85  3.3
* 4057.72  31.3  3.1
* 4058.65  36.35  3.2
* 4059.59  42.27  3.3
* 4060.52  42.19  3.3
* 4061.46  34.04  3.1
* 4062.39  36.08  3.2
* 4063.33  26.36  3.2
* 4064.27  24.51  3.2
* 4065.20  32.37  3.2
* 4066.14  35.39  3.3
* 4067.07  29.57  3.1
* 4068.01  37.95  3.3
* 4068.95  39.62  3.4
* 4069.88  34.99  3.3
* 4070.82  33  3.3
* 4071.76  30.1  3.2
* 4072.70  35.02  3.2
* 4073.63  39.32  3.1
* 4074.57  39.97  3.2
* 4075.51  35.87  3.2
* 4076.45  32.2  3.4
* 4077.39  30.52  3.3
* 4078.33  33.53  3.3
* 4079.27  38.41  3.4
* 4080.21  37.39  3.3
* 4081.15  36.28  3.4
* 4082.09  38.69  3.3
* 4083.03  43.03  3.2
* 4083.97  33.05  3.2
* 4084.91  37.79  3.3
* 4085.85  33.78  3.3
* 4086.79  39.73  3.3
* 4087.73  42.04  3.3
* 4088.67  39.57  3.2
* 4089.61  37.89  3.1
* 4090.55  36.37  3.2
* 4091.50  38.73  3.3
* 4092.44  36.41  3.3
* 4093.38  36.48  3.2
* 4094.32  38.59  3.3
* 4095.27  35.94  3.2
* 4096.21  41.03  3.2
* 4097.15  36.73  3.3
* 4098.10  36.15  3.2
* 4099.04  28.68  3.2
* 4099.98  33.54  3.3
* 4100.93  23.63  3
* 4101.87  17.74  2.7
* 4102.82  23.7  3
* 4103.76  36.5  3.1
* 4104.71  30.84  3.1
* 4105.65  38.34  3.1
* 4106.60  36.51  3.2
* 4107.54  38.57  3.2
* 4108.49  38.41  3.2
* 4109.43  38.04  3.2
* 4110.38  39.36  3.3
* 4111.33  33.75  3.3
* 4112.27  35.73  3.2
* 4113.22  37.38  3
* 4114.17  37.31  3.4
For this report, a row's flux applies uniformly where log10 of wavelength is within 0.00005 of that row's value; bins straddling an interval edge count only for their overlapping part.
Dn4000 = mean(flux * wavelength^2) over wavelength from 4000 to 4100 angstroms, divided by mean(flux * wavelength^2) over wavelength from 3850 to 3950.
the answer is 1.5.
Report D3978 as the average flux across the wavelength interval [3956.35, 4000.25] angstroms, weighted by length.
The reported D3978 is 26.7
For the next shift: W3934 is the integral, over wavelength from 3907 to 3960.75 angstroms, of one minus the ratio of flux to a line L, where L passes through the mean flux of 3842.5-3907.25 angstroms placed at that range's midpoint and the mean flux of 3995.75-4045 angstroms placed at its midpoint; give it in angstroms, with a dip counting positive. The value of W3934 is 9.3 angstroms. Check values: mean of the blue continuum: 27.7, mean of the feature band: 25.5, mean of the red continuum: 35.5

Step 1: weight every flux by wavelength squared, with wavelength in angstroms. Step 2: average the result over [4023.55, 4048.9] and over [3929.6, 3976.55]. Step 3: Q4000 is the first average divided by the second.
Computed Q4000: 1.70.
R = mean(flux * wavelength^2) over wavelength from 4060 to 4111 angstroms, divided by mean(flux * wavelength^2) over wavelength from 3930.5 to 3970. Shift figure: 1.74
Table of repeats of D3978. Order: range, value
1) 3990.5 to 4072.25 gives 34.9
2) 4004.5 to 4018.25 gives 34.5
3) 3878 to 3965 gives 25.4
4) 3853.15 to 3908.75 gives 27.3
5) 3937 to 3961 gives 28.3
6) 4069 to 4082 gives 35.4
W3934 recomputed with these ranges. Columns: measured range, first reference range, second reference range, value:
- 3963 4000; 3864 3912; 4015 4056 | 7.3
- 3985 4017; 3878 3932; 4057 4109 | -3.5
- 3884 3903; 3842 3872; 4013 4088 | 2.9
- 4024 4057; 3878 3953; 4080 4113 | -2.8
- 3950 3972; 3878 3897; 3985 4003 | 6.2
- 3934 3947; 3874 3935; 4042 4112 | 4.0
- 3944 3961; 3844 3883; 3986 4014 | 0.8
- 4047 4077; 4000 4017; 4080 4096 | 1.6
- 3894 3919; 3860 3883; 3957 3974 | -4.8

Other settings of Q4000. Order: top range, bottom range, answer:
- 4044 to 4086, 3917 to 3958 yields 1.58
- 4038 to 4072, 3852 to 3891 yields 1.40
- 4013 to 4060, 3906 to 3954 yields 1.53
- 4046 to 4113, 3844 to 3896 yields 1.41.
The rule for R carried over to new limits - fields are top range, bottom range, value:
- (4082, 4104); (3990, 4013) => 1.08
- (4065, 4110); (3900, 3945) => 1.65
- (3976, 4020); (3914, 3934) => 1.62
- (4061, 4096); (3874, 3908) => 1.49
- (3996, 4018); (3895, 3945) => 1.52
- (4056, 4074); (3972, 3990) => 1.20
